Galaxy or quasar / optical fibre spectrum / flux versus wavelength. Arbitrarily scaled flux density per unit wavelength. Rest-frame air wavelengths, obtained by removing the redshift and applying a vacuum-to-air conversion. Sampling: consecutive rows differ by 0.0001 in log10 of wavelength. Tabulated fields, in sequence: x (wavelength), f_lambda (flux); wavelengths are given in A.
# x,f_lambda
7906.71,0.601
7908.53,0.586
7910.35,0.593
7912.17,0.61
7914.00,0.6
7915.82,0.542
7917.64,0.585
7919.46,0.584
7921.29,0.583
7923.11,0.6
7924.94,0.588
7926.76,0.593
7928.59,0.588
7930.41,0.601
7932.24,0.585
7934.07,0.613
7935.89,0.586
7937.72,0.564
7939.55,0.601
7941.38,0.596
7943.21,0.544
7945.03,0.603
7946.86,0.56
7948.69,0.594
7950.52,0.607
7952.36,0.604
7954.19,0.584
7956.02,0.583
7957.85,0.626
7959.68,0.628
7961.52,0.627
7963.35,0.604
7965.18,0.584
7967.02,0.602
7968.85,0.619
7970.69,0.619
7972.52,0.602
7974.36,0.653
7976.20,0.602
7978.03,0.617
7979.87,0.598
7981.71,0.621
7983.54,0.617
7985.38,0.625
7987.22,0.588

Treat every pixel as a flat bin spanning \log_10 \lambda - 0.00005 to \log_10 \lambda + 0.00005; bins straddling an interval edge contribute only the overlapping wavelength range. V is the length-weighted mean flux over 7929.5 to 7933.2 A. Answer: 0.593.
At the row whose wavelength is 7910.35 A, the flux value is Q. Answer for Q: 0.593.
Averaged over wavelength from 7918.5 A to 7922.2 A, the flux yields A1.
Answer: 0.583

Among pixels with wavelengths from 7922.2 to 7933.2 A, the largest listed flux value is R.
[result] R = 0.601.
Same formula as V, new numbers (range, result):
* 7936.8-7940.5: 0.582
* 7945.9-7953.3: 0.591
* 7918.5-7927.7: 0.589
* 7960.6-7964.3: 0.616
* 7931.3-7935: 0.599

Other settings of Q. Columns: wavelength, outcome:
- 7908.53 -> 0.586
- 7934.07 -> 0.613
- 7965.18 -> 0.584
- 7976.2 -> 0.602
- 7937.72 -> 0.564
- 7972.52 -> 0.602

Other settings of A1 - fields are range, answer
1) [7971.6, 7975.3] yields 0.627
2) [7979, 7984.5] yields 0.613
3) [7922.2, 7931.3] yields 0.594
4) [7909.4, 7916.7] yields 0.586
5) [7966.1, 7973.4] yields 0.611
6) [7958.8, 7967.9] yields 0.609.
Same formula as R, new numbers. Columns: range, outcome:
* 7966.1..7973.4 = 0.619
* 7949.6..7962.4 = 0.628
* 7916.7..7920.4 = 0.585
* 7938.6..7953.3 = 0.607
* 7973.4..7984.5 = 0.653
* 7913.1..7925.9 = 0.6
